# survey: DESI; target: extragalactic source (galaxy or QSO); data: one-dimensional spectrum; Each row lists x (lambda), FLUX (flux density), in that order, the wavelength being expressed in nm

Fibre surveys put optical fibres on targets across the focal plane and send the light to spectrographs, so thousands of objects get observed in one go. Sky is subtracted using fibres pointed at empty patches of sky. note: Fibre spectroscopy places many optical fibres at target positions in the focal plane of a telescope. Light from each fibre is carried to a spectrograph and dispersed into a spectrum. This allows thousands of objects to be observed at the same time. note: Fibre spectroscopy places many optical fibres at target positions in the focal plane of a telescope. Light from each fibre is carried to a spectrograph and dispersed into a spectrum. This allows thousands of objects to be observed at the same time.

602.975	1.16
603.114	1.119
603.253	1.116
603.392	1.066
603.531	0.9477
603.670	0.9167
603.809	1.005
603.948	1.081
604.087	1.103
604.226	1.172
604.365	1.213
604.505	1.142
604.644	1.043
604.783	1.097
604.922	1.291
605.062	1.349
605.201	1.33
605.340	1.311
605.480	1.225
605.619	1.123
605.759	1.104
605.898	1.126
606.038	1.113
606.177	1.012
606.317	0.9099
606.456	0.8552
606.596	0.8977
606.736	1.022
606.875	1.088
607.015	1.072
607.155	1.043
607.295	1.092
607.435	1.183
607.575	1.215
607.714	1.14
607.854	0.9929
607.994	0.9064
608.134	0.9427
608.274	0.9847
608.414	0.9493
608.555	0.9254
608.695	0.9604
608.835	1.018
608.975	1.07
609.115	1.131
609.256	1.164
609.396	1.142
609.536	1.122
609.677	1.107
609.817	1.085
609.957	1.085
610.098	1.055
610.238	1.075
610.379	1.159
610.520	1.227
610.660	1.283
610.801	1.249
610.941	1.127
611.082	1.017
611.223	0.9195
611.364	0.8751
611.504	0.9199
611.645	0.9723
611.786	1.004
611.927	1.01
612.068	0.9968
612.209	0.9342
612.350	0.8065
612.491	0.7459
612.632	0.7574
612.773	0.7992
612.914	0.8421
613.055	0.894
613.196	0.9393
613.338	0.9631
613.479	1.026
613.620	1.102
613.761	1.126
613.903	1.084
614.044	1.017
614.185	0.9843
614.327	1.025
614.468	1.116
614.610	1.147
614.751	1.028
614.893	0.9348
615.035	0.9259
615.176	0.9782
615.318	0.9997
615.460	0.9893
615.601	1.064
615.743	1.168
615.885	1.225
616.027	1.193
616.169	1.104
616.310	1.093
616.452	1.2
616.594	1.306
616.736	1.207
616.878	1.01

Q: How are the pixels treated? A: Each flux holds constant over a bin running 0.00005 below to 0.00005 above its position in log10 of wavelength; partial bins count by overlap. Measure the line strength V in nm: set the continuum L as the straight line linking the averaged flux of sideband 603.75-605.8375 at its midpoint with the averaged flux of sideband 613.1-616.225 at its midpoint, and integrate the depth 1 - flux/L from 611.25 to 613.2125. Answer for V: 0.34 nm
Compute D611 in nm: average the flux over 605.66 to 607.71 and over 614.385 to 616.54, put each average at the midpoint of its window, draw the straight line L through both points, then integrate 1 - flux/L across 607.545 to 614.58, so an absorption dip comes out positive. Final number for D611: 0.32 nm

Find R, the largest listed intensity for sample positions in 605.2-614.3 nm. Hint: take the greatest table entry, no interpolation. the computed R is 1.33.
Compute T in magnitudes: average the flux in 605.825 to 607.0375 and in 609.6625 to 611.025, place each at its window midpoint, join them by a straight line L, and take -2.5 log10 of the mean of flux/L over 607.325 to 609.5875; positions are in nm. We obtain 0.027 mag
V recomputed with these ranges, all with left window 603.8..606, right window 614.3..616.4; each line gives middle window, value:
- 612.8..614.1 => 0.113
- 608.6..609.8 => 0.047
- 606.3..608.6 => 0.263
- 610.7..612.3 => 0.148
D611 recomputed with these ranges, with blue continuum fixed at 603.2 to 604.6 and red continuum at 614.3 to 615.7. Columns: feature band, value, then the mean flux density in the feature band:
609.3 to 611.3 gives -0.139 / 1.12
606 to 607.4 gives 0.065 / 1.01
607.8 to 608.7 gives 0.089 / 0.95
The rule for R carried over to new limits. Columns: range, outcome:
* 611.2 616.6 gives 1.306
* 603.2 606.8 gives 1.349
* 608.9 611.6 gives 1.283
